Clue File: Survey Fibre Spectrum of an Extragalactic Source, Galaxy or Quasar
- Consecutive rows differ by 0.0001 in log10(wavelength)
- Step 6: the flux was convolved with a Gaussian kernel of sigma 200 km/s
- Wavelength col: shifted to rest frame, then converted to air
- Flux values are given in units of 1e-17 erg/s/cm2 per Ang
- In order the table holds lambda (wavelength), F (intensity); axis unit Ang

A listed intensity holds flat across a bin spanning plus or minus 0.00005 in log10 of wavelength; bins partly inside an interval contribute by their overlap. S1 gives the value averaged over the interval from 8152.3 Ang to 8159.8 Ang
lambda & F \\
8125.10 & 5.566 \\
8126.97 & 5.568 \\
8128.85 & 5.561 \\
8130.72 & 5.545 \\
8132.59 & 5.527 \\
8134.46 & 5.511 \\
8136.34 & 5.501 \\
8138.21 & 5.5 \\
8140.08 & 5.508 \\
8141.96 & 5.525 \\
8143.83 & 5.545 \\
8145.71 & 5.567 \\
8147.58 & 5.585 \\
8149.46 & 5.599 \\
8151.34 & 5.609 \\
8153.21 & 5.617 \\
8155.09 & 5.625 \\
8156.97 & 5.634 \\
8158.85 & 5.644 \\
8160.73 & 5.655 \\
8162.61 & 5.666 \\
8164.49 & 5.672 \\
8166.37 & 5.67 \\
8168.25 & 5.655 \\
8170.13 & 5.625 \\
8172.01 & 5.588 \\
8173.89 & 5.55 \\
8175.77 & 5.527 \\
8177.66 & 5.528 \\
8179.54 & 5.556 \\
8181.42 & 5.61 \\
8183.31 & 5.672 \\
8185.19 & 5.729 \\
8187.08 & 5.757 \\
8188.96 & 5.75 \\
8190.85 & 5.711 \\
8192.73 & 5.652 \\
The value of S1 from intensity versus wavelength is 5.62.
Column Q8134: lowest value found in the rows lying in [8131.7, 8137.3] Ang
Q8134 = 5.501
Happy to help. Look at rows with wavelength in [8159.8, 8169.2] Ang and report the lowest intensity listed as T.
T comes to 5.655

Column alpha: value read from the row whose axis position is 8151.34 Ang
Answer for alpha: 5.609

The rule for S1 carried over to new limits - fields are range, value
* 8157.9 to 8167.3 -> 5.66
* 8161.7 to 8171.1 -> 5.66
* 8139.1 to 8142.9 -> 5.52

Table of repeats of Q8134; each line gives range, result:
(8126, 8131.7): 5.545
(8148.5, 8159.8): 5.599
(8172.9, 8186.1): 5.527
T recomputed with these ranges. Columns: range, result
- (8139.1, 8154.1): 5.508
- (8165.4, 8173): 5.588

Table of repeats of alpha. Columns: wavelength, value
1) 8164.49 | 5.672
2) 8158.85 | 5.644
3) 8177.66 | 5.528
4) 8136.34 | 5.501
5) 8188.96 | 5.75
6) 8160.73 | 5.655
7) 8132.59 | 5.527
